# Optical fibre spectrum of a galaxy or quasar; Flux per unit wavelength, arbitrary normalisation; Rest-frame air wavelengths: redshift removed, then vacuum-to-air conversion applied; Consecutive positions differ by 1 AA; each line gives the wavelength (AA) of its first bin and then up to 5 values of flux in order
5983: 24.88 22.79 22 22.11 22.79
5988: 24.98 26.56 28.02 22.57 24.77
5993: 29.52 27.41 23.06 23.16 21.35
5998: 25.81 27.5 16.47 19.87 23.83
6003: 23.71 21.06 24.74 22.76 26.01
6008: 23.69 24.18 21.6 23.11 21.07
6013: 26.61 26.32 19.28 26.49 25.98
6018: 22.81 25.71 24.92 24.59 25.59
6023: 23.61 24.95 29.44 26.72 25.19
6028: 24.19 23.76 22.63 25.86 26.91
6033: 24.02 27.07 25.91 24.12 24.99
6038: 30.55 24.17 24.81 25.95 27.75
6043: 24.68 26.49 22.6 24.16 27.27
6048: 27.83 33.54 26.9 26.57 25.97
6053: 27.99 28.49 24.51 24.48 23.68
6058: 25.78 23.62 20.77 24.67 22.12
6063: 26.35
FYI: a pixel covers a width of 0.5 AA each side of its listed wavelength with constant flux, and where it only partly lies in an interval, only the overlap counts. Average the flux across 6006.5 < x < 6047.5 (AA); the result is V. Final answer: 25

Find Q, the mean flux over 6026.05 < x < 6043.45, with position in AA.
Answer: 25.5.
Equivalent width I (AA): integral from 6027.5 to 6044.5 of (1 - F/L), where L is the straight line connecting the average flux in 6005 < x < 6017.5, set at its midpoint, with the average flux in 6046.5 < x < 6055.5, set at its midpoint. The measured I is 0.5 AA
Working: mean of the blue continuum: 24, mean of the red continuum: 27.7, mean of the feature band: 25.5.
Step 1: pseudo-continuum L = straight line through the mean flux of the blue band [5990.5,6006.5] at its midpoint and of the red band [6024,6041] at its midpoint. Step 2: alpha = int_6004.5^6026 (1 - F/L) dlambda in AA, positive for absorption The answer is 0.1 AA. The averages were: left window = 23.6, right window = 25.6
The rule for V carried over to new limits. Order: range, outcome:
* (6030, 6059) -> 26.1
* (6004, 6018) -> 23.8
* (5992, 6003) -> 23.8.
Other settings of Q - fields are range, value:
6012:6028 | 25.1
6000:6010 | 22.9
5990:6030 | 24.2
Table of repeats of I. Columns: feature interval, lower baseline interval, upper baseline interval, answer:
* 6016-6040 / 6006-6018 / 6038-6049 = -0.3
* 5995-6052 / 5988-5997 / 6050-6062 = 0.9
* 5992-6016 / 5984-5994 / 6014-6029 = 1.2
